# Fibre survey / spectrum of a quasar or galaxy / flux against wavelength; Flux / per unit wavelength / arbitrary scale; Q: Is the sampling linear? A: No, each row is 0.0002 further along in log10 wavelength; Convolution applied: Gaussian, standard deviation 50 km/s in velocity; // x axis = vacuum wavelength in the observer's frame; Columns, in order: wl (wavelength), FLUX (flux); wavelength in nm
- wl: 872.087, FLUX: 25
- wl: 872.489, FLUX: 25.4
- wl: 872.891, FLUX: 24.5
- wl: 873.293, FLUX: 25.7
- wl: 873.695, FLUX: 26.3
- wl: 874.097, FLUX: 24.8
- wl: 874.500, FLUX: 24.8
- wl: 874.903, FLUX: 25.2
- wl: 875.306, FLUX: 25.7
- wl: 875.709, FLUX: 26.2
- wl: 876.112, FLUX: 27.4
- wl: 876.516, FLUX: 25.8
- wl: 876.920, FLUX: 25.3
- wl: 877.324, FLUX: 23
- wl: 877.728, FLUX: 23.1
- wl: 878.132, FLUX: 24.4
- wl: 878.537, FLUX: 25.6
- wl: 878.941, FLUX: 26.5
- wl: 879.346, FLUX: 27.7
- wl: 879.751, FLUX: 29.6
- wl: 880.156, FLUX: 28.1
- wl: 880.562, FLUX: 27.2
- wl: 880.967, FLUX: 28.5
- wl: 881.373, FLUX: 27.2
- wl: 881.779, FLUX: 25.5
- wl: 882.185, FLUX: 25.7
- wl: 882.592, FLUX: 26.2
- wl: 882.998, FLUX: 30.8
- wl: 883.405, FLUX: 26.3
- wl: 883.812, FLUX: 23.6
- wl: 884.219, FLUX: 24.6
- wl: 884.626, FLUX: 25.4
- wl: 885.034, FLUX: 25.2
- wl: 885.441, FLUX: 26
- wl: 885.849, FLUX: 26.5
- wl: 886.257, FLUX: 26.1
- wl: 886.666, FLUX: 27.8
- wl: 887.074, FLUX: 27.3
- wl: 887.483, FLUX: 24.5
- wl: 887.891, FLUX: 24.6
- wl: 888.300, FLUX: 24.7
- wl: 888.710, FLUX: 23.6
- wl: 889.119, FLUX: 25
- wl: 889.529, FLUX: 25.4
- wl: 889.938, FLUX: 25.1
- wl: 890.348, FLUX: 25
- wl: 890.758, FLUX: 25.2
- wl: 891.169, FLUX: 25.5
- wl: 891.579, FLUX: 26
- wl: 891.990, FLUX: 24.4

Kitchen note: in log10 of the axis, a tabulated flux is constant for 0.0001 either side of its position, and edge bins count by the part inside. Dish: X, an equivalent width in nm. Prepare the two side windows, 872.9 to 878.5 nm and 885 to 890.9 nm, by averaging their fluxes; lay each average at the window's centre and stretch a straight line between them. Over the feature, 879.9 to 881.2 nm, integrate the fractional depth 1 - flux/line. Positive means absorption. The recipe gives -0.14 nm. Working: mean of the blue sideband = 25.2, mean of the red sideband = 25.5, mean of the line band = 28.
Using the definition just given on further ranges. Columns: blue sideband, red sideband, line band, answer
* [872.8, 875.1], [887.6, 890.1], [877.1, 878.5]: 0.07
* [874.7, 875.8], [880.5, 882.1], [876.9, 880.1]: 0.07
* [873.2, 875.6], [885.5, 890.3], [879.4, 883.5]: -0.33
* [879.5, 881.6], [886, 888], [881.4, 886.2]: 0.19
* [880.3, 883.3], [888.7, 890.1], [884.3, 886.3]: 0.03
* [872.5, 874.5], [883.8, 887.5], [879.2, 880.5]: -0.14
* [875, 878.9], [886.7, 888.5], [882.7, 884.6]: -0.06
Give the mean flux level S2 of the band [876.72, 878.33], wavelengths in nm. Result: 24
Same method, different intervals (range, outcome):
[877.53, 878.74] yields 24.4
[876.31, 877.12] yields 25.5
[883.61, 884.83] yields 24.5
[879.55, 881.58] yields 28.1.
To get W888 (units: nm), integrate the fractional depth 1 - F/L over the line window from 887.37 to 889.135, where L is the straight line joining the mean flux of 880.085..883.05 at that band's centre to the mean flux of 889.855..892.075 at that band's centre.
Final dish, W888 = 0.09 nm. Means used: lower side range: 27.2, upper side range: 25.2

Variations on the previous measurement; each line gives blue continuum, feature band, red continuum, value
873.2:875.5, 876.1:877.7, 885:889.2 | 0.04 nm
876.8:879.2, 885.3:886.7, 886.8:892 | -0.08 nm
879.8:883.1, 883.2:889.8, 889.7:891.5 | 0.20 nm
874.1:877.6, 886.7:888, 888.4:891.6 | -0.04 nm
